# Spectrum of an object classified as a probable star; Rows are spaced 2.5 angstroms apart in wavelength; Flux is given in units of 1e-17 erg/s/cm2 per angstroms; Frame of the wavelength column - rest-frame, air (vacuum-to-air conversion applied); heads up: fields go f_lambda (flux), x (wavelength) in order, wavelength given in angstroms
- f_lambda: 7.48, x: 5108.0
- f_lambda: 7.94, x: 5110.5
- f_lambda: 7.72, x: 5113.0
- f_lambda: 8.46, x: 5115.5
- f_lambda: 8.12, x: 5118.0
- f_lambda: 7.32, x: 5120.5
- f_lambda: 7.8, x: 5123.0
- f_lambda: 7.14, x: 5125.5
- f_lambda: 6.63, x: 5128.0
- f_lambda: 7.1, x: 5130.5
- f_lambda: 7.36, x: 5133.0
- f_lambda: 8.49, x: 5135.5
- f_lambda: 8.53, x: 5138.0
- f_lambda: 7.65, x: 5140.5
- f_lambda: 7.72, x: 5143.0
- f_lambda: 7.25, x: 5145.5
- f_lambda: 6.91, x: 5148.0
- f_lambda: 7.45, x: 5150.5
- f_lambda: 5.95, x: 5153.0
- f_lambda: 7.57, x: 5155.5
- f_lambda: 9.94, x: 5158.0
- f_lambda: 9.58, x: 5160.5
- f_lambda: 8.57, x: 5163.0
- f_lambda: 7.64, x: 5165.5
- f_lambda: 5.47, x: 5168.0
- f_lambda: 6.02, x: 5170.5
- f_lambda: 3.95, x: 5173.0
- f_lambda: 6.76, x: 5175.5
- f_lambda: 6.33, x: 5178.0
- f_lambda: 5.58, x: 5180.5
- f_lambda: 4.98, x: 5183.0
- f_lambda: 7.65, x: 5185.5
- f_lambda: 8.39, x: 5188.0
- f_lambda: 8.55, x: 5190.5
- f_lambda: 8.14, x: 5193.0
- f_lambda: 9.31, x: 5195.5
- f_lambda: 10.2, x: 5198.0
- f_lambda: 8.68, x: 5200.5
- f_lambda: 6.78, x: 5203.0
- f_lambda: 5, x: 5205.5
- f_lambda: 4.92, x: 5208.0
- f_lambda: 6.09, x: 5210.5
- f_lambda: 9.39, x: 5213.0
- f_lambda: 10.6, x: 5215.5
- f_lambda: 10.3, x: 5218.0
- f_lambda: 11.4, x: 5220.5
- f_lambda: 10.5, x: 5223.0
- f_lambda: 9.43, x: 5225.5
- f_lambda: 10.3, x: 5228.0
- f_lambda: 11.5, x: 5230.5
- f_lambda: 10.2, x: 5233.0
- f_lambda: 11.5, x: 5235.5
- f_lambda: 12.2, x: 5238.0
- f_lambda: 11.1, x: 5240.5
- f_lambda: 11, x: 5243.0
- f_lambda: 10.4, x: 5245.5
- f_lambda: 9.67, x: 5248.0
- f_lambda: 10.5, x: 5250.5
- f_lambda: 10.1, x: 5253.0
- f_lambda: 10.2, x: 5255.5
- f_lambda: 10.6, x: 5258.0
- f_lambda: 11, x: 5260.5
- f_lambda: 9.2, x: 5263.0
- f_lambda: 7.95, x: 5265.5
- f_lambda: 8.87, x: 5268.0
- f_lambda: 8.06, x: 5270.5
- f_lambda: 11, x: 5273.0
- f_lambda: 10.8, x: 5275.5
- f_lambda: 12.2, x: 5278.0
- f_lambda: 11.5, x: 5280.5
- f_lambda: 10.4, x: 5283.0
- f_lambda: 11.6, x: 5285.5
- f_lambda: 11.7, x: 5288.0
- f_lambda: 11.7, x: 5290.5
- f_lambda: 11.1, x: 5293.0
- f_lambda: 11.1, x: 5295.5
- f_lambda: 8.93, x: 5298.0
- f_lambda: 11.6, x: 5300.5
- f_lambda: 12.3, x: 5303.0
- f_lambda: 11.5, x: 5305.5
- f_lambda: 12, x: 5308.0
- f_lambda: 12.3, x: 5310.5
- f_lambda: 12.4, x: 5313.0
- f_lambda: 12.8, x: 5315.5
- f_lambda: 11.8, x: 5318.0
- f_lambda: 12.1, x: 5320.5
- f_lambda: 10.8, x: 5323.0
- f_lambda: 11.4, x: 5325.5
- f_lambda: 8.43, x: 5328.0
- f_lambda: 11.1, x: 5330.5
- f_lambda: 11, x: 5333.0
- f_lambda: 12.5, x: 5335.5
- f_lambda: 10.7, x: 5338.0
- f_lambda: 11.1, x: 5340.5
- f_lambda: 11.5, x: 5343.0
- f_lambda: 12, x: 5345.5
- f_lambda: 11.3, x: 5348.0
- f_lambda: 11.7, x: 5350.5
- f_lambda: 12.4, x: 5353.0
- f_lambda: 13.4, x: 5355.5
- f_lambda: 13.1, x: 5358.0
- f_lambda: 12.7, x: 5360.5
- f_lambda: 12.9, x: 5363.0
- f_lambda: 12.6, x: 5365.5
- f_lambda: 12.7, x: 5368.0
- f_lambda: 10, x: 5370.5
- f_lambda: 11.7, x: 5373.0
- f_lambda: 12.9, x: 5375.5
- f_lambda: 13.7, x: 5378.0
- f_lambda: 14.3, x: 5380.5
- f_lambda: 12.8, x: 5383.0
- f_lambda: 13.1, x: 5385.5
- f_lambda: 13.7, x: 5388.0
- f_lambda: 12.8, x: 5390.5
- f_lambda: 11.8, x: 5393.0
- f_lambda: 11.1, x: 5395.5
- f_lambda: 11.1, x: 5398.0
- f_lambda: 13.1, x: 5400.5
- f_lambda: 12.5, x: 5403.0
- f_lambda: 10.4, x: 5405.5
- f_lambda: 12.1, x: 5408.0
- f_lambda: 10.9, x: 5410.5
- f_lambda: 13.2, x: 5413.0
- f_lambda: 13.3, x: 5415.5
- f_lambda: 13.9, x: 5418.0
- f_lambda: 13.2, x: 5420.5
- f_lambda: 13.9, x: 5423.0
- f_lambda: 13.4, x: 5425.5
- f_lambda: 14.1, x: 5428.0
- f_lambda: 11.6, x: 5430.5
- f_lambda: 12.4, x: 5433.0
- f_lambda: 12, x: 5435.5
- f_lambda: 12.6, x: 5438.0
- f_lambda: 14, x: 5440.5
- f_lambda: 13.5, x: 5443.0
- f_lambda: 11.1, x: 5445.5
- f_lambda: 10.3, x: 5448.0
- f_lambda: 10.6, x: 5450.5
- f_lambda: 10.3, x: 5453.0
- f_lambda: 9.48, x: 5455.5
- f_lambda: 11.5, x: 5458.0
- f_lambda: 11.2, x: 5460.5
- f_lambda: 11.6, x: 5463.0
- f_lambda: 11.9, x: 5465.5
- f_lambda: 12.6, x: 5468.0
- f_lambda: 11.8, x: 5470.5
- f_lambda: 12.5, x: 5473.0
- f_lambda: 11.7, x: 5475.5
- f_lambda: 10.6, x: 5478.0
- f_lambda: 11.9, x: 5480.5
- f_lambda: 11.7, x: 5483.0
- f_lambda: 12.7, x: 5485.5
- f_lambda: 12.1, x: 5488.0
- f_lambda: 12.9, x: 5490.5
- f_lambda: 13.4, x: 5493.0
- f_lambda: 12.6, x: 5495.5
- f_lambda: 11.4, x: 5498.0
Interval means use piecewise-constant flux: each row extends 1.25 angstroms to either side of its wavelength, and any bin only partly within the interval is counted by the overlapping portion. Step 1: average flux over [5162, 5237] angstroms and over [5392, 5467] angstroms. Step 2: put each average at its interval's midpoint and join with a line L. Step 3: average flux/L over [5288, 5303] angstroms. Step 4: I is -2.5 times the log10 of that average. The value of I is -0.13 mag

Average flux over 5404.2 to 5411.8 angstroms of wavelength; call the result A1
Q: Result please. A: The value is 11.2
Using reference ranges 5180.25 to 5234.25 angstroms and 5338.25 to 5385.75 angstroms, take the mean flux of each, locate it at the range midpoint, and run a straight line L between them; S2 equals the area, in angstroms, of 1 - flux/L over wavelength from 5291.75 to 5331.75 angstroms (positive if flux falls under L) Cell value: -0.8 angstroms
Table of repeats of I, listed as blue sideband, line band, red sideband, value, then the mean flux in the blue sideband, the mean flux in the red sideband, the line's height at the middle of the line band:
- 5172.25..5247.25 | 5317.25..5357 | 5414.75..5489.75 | -0.09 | 8.74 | 12.1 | 10.5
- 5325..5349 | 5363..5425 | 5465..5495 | -0.09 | 11.1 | 12.2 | 11.5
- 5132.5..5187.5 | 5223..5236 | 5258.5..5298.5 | -0.16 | 7.17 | 10.5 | 9.11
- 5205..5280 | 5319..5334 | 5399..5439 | 0.04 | 9.93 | 12.7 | 11.2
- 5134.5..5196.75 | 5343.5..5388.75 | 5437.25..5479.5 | -0.22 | 7.37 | 11.6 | 10.3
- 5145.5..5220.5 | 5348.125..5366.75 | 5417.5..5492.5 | -0.20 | 7.53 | 12.1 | 10.5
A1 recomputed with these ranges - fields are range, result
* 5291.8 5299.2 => 10.4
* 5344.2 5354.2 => 11.8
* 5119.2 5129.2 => 7.23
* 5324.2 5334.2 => 10.5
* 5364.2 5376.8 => 12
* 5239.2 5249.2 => 10.6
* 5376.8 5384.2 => 13.6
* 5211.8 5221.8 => 10.4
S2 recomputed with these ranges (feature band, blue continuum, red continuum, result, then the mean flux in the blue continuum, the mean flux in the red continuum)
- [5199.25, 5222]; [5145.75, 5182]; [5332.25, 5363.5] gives 0.4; 6.97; 12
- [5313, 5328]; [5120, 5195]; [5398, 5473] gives -2.1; 7.3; 12.1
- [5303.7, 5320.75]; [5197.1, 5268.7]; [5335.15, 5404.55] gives -1.4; 9.64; 12.3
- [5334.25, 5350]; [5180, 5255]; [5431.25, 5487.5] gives -1.5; 9.19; 11.7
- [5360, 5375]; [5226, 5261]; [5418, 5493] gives -0.8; 10.7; 12.1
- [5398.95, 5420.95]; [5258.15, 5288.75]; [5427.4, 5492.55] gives -1.9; 10.3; 11.9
